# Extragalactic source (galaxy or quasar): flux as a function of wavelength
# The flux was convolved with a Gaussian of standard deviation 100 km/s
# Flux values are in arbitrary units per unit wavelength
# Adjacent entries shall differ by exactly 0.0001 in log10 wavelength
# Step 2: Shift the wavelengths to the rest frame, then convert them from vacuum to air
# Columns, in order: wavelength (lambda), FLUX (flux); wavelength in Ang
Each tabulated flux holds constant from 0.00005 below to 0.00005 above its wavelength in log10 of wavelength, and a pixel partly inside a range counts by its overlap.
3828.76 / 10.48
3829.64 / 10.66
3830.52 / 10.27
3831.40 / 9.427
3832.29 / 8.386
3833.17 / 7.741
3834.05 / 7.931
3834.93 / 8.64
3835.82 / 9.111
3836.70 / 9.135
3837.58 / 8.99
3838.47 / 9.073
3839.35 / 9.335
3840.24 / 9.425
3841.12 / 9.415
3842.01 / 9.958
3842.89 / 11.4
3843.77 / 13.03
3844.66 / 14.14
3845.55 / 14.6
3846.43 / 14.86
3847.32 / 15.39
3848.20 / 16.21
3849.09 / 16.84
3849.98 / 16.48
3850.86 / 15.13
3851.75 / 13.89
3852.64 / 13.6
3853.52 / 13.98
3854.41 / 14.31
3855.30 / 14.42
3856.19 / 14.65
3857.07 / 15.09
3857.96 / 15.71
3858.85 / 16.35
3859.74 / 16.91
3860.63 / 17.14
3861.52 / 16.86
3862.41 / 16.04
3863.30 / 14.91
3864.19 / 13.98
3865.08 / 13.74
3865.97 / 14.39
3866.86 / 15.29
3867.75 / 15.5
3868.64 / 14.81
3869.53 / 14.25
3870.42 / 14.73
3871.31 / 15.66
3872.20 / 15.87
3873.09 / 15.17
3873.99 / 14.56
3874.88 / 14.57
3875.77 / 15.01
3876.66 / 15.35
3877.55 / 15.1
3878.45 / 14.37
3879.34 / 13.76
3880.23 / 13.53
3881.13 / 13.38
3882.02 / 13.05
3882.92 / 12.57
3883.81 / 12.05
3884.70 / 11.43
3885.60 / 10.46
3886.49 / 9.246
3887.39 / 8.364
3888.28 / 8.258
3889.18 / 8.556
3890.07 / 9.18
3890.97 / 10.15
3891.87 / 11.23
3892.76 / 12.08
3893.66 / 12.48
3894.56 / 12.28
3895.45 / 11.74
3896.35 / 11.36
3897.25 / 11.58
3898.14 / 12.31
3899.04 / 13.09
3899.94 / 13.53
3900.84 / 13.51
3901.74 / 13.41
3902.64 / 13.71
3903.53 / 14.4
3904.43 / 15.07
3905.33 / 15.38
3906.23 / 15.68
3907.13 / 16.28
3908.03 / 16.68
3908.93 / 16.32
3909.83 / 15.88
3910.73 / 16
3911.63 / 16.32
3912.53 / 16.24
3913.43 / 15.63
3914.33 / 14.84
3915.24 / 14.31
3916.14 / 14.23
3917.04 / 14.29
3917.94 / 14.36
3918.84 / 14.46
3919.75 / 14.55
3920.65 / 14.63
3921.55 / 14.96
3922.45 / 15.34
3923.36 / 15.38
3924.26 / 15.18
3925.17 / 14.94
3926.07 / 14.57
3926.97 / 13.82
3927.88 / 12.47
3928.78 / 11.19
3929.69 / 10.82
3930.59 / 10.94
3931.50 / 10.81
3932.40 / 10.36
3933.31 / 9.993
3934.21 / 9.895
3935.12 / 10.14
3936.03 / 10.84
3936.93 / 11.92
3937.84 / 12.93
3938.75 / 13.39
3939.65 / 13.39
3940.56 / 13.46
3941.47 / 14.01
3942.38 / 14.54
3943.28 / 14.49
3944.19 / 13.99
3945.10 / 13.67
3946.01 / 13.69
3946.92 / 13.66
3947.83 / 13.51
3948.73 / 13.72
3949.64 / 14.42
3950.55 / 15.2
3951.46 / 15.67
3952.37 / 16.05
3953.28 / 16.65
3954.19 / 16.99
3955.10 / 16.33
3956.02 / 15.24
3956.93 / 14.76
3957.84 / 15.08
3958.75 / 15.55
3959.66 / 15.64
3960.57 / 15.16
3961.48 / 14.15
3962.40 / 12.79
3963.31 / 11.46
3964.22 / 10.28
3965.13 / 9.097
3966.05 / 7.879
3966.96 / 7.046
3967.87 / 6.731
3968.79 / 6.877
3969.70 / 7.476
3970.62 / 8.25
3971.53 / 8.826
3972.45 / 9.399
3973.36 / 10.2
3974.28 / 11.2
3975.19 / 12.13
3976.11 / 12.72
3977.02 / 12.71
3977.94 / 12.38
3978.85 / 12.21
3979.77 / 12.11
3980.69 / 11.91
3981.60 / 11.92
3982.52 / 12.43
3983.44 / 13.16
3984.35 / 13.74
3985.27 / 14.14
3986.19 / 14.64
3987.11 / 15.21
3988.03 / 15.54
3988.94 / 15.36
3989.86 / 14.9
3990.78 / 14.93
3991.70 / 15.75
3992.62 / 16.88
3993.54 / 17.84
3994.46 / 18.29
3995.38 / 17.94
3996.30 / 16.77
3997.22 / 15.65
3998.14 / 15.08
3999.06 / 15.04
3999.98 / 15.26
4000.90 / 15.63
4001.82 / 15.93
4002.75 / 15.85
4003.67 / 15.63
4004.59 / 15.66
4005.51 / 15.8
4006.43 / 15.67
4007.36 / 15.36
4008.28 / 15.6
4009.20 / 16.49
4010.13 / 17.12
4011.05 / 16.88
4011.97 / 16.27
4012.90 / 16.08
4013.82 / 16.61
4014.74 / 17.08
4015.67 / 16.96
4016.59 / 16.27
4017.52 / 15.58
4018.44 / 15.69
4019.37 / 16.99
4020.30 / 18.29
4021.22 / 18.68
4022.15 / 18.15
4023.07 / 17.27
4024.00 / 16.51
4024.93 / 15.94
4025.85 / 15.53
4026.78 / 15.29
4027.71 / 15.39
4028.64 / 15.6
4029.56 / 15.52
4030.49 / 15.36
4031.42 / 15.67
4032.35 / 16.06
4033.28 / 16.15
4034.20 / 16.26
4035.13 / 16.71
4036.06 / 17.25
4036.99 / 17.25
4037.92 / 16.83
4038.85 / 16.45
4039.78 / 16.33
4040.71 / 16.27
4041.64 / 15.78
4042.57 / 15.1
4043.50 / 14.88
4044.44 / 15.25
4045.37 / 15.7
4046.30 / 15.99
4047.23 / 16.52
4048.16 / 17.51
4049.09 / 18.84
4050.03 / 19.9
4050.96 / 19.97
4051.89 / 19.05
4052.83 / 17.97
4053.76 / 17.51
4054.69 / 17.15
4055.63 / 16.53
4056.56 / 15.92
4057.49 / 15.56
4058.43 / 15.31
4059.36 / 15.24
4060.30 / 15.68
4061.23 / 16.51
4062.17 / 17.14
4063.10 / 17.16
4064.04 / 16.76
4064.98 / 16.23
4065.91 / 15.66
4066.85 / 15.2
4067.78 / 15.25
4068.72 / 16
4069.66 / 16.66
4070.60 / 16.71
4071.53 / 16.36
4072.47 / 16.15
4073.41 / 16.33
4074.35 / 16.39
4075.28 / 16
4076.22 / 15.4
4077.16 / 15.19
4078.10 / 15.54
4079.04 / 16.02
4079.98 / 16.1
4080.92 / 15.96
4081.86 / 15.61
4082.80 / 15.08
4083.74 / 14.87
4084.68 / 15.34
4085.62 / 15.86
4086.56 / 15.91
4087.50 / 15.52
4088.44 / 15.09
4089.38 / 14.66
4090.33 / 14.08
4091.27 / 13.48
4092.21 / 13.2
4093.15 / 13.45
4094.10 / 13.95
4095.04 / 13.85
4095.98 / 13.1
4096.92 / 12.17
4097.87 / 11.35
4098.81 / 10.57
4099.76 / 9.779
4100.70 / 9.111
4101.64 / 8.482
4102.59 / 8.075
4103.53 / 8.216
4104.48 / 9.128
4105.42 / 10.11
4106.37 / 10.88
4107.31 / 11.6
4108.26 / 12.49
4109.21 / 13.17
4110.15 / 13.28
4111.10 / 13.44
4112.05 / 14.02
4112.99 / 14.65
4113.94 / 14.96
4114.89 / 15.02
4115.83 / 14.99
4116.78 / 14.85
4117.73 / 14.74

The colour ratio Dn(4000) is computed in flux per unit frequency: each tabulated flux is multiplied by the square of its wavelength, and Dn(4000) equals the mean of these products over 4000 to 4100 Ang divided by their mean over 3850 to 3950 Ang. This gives 1.25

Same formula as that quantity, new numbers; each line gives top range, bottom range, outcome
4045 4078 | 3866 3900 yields 1.42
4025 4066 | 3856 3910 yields 1.30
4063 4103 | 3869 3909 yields 1.22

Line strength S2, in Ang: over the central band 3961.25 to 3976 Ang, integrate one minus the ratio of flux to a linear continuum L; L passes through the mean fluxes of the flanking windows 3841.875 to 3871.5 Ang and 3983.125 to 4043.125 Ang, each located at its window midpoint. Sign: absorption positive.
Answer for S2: 5.7 Ang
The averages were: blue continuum 14.9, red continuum 16.1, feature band 9.61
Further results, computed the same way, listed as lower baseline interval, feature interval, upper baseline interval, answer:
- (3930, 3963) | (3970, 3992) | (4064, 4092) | 2.35 Ang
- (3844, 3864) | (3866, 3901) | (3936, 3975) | 4.20 Ang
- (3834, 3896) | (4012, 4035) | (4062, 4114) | -4.35 Ang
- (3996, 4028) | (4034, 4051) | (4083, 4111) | -2.10 Ang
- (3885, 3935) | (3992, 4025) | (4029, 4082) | -2.45 Ang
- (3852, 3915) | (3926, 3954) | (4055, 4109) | 1.90 Ang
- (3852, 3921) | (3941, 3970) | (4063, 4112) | 1.53 Ang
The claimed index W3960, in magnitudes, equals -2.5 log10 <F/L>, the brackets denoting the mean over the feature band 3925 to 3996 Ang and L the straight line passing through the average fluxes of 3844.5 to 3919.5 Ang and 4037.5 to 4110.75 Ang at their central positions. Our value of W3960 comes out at 0.11 mag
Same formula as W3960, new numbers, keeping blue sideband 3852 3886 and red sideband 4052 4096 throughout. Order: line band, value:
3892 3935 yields 0.08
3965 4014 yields 0.11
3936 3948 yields 0.11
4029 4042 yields -0.06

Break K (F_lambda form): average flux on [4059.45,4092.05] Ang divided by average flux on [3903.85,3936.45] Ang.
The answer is 1.1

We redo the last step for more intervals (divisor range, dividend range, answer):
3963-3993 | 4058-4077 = 1.36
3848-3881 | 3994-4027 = 1.09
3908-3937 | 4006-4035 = 1.19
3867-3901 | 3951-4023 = 1.12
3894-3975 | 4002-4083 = 1.24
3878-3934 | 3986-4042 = 1.23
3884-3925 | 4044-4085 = 1.22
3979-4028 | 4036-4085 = 1.04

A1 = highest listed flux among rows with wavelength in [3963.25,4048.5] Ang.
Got 18.68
